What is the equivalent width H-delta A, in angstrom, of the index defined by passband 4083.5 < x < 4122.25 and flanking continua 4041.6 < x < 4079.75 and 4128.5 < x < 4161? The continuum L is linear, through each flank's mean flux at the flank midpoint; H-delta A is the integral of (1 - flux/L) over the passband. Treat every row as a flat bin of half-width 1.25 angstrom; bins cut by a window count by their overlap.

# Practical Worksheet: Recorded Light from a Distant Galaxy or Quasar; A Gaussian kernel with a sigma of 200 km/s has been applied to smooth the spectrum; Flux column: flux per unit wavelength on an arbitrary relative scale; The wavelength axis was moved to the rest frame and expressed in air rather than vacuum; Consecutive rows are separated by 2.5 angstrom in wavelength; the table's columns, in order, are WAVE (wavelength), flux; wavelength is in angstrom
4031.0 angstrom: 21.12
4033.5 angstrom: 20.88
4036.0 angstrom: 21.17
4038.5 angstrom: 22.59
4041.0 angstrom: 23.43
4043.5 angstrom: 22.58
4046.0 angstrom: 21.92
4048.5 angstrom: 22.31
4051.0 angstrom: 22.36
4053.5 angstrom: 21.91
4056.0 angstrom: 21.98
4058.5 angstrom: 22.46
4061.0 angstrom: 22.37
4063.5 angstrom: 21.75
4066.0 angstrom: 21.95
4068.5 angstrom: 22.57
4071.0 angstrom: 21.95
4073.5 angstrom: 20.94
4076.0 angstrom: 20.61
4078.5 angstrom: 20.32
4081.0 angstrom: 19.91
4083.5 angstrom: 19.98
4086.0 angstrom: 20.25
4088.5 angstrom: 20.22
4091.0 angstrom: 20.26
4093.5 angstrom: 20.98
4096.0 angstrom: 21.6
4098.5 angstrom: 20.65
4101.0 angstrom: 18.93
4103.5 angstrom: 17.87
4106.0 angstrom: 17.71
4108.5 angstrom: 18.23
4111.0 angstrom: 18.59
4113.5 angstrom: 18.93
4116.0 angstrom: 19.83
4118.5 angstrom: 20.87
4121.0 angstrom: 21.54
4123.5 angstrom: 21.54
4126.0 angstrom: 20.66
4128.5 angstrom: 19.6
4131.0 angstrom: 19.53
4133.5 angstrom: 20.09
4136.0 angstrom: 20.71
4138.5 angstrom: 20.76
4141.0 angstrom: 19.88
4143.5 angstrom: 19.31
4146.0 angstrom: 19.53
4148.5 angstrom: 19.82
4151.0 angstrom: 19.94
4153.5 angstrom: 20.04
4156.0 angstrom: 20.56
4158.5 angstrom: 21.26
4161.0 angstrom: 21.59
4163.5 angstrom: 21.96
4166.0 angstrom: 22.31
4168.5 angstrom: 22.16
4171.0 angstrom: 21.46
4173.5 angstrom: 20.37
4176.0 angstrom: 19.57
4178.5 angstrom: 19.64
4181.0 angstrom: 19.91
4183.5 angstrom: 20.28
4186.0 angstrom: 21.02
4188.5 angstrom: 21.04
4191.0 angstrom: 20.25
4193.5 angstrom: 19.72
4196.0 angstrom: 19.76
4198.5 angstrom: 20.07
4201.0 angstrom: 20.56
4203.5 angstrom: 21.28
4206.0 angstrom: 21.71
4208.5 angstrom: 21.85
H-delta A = 2.3 angstrom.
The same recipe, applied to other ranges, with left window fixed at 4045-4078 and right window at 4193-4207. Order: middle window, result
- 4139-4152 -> 0.8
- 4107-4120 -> 1.3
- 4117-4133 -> 0.5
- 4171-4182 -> 0.4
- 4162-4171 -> -0.5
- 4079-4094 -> 1.0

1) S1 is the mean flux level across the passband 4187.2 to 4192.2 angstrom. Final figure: 20.7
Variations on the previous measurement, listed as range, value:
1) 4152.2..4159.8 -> 20.6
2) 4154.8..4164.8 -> 21.4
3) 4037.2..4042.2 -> 23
